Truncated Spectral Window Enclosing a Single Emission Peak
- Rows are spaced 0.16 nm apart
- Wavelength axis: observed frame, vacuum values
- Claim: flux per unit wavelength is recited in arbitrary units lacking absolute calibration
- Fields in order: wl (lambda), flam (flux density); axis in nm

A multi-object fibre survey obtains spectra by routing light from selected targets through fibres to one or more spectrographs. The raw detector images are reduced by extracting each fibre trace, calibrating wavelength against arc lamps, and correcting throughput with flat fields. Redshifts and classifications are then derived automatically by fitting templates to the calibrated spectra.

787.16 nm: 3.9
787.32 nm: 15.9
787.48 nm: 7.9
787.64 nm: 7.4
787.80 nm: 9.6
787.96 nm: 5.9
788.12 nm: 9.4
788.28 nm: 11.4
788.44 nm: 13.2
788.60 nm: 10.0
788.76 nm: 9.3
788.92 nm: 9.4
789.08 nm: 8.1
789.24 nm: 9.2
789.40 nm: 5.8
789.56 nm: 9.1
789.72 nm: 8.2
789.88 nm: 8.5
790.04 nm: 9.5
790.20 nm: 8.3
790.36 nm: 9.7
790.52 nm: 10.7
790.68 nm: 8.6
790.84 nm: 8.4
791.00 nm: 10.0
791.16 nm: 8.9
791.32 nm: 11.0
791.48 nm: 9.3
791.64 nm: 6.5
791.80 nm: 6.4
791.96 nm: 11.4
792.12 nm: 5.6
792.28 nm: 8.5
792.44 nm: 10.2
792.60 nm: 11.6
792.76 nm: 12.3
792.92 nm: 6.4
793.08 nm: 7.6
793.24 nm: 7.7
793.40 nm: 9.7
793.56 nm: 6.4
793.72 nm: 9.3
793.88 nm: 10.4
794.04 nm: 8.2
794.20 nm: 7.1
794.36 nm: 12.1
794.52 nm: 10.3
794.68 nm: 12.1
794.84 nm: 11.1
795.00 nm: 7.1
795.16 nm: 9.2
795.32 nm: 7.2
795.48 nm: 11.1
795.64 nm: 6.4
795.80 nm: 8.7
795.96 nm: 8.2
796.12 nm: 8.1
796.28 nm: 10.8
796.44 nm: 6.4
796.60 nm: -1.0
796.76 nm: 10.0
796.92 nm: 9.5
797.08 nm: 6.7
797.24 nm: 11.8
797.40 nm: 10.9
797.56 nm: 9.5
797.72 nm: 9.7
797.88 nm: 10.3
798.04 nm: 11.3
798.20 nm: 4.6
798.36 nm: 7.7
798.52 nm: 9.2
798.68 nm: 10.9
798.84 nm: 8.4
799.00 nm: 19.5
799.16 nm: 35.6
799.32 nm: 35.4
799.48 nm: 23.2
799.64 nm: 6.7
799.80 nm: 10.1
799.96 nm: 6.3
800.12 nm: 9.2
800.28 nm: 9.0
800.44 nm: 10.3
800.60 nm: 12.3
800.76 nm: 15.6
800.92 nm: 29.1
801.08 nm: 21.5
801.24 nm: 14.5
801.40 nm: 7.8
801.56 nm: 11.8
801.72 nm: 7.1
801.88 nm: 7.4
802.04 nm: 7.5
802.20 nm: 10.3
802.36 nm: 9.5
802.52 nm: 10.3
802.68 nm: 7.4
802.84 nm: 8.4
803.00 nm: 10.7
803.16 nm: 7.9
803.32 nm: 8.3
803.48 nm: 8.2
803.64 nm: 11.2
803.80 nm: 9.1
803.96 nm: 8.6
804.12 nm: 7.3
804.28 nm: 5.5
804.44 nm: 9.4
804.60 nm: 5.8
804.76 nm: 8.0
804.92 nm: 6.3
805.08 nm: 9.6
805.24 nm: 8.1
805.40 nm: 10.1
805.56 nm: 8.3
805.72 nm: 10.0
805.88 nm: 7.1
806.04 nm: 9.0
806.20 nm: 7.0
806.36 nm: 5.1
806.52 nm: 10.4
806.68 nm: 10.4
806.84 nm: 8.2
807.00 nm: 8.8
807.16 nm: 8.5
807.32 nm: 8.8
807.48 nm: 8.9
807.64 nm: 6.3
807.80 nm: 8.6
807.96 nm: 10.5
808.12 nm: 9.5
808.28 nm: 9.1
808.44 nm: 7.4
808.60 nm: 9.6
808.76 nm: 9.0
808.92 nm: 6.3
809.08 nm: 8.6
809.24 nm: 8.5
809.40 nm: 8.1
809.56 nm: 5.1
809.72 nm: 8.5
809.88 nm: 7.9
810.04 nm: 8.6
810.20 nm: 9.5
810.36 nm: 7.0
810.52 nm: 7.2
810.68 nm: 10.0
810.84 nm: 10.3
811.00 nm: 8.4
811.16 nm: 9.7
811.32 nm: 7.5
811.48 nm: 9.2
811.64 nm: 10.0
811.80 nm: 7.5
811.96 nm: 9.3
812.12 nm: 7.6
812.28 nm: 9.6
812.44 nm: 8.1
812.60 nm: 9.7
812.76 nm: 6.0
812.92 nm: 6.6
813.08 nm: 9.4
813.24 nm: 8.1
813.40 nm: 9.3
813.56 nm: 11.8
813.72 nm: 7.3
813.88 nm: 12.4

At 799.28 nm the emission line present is [S II]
